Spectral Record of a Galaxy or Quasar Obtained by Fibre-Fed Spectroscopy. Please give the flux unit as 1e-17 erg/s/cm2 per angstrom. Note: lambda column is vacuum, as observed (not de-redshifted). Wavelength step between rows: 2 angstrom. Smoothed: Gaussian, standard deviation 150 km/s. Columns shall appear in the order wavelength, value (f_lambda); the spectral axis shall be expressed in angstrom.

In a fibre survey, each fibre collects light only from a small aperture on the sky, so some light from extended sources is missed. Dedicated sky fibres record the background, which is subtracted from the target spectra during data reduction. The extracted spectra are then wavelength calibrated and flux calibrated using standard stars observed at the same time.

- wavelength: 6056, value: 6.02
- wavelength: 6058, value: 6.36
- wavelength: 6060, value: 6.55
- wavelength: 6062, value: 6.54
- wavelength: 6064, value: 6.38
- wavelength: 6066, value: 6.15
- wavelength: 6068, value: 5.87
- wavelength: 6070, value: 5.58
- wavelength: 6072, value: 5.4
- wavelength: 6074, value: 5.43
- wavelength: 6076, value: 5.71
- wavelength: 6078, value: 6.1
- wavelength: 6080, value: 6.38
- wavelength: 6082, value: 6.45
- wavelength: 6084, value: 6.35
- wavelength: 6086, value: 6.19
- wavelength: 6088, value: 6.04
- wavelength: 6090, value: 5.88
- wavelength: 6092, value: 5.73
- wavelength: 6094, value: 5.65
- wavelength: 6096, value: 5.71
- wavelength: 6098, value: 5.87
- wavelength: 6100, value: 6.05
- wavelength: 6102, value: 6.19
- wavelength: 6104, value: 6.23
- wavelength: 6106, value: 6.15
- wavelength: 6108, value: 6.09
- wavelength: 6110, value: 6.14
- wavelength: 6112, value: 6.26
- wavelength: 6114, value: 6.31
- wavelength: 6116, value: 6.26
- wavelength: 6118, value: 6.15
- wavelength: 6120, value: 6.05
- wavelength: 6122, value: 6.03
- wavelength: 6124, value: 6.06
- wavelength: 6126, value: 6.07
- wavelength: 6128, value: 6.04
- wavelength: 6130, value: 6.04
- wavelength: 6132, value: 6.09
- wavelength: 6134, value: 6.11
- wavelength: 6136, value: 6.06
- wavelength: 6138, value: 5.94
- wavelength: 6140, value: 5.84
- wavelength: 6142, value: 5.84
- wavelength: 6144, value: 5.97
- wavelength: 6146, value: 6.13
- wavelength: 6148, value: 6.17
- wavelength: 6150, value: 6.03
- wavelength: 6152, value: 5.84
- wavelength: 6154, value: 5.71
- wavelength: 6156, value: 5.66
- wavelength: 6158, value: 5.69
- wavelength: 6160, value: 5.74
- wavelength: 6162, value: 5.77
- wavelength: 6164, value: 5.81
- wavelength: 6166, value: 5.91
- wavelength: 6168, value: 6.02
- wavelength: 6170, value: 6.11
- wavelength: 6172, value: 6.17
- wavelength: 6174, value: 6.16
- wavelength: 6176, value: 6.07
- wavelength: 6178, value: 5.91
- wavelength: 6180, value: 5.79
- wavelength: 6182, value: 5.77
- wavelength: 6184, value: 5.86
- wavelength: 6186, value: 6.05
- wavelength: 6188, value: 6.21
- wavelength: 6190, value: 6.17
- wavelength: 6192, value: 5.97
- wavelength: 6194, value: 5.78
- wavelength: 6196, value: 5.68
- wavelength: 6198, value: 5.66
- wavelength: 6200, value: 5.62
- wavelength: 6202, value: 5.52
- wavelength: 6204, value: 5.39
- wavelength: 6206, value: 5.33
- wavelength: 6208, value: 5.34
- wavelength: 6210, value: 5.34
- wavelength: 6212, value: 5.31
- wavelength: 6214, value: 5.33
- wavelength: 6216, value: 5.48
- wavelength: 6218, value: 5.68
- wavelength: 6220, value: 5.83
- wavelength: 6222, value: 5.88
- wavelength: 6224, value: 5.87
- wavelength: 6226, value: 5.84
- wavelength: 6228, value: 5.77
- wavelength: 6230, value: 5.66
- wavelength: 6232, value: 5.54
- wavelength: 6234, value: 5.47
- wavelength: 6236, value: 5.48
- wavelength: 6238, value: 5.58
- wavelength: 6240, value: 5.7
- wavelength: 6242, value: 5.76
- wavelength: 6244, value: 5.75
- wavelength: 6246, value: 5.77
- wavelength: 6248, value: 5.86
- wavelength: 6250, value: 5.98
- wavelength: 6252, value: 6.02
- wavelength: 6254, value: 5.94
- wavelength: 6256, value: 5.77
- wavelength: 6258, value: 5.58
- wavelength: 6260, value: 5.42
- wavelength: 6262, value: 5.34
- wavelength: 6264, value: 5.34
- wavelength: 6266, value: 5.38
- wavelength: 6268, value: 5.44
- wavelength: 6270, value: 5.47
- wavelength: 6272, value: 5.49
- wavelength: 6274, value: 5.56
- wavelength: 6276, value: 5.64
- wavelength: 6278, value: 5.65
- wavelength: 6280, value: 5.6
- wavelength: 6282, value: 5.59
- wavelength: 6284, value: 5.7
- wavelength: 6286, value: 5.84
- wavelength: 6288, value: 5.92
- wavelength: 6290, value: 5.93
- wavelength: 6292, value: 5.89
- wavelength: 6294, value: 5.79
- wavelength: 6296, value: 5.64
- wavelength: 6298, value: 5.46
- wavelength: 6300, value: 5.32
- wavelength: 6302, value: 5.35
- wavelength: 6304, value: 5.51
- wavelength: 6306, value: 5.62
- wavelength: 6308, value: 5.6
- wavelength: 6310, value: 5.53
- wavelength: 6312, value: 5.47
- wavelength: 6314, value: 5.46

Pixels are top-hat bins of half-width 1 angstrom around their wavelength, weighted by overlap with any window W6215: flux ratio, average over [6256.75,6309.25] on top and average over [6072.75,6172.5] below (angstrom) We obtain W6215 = 0.93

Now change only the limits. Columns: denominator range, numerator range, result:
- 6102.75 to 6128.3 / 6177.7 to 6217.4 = 0.92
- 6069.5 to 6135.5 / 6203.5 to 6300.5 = 0.93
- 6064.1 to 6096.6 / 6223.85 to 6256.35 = 0.97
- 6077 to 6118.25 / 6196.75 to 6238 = 0.91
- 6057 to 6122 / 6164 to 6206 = 0.97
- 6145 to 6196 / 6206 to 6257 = 0.96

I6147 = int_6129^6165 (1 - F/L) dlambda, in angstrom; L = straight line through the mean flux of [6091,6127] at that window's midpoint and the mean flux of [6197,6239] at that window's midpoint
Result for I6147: -0.17 angstrom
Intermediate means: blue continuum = 6.06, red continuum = 5.57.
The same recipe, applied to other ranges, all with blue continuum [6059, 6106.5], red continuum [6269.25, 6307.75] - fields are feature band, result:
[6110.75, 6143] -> -0.7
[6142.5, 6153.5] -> -0.2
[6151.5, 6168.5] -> 0.3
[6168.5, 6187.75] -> -0.5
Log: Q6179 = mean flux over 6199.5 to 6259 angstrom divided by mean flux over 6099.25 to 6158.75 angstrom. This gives 0.93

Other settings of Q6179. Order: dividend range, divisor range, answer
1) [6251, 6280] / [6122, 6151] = 0.92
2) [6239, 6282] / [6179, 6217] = 1.00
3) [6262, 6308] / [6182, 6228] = 0.98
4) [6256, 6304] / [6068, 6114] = 0.93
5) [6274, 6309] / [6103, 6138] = 0.92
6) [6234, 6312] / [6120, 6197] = 0.95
